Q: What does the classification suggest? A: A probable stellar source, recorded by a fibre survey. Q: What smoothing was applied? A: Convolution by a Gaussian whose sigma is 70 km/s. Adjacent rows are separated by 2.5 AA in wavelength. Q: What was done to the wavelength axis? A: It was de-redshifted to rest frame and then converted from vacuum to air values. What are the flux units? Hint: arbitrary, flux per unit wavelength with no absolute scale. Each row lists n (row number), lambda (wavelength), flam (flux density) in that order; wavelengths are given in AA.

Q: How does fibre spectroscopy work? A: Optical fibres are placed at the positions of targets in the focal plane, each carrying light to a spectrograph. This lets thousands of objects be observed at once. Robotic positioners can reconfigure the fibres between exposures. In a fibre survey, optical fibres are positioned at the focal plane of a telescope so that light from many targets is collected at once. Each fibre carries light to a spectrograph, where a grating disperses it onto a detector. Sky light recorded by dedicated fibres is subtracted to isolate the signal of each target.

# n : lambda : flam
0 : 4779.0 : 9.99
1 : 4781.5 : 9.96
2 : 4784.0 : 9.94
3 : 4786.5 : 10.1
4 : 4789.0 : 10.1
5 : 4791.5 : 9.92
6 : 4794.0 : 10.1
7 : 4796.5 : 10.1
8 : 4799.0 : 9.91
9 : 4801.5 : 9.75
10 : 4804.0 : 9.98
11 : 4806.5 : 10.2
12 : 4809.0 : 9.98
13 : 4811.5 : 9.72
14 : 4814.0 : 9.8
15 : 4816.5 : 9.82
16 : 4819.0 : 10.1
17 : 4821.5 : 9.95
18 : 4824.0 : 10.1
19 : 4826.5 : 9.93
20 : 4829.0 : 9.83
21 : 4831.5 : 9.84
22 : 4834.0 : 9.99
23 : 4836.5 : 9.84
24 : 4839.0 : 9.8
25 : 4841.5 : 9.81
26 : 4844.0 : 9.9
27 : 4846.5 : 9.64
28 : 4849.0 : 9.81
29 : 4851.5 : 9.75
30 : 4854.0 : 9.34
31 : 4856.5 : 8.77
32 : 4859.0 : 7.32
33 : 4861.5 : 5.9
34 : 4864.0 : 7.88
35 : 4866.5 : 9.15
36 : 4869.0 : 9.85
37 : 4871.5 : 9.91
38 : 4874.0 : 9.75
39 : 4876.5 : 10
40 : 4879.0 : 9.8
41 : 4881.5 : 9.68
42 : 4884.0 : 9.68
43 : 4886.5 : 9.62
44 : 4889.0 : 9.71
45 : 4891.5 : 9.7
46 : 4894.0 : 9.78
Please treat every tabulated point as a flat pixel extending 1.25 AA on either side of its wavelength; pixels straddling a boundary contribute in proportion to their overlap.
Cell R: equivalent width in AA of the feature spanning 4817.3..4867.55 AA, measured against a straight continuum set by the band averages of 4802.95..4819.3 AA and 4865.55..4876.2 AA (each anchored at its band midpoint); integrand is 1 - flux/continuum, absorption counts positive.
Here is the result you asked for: 2.5 AA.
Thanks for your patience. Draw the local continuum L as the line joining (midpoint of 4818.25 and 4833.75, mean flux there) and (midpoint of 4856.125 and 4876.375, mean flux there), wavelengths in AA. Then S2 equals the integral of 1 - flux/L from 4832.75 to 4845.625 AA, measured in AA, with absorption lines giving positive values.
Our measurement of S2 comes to -0.5 AA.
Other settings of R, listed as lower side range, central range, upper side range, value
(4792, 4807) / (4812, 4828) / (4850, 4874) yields -0.6 AA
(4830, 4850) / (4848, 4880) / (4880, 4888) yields 2.4 AA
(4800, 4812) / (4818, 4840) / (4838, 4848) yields -0.2 AA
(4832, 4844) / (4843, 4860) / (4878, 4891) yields 1.0 AA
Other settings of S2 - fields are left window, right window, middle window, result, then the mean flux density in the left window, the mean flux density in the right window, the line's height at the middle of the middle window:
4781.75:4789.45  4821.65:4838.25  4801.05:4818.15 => 0.11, 10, 9.92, 9.97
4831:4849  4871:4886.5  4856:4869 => 2.46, 9.83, 9.78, 9.8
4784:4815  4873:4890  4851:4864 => 2.28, 9.97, 9.75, 9.81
